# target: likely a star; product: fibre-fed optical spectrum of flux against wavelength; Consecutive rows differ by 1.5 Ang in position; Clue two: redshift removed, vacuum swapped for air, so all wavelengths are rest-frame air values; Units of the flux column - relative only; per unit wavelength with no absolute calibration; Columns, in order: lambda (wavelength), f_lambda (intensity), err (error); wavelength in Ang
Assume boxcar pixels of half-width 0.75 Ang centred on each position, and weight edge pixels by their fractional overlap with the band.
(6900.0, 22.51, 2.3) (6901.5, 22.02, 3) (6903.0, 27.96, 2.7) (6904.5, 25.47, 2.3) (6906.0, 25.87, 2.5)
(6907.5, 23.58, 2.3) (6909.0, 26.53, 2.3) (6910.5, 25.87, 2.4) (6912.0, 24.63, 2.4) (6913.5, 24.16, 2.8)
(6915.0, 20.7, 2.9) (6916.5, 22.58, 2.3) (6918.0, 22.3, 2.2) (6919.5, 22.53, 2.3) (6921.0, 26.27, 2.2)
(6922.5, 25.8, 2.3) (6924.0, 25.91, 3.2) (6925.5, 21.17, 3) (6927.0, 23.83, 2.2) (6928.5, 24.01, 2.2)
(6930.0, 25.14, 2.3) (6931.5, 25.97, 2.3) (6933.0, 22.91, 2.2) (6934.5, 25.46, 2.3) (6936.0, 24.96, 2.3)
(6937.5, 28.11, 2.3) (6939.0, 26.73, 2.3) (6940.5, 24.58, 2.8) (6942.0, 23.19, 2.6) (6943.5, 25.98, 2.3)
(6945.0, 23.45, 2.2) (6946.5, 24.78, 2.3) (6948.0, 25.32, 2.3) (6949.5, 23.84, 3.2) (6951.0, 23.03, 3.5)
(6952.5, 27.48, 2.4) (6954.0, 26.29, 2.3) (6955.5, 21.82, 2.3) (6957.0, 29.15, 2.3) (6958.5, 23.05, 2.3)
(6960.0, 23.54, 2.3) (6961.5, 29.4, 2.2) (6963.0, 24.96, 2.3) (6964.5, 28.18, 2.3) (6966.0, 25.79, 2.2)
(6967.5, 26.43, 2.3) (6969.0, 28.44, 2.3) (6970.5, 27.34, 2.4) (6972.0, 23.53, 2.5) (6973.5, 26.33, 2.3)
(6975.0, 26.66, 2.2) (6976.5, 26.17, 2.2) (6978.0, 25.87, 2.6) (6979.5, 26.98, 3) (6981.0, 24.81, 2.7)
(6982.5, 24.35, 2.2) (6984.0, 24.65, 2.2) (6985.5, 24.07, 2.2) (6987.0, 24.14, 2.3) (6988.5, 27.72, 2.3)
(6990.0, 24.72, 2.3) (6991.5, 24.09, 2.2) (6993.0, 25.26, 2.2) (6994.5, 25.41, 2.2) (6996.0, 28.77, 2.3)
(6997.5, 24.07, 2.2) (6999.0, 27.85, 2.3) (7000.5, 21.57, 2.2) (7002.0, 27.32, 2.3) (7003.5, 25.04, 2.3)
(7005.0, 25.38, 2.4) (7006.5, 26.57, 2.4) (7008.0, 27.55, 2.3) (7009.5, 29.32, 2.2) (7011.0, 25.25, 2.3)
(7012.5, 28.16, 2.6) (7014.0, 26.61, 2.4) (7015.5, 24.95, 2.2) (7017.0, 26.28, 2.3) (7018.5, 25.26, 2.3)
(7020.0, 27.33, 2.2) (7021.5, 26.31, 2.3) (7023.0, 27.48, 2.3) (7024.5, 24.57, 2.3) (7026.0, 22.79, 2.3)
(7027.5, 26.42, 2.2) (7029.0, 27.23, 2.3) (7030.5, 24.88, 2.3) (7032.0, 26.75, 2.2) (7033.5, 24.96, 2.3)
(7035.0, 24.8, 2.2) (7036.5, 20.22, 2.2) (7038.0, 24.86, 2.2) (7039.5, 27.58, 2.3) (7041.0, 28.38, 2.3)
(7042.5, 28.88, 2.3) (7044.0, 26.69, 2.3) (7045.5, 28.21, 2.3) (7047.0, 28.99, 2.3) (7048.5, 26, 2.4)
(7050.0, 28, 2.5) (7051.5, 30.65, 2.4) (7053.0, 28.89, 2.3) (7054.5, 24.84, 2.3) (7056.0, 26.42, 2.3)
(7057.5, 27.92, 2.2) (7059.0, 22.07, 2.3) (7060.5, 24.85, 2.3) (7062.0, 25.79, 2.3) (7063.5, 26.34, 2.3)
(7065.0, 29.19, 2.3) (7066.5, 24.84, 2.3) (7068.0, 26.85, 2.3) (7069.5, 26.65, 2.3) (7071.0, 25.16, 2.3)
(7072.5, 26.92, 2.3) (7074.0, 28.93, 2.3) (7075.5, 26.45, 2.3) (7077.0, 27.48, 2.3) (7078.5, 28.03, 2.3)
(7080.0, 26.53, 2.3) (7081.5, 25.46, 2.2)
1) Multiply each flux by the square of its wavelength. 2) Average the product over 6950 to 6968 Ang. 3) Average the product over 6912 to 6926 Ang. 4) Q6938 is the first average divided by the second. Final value 1.1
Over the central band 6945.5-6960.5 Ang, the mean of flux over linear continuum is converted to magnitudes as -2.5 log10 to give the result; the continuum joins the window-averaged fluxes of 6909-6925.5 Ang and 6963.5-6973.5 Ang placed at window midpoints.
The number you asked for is 0.04 mag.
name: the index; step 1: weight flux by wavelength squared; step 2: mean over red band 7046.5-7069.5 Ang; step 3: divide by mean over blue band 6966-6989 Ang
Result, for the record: 1.06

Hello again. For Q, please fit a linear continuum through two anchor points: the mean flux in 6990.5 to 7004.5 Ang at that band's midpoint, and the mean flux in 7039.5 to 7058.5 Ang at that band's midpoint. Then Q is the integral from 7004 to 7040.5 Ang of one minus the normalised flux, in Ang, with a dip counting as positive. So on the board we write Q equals 0.9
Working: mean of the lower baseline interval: 25.5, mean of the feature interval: 25.9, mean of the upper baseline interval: 27.7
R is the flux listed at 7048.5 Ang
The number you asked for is 26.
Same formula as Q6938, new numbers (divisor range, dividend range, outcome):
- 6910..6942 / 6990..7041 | 1.08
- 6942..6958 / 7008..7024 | 1.09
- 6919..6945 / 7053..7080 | 1.11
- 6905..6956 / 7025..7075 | 1.11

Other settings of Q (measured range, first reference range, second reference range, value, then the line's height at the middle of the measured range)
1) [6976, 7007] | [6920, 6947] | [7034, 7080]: 0.3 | 25.7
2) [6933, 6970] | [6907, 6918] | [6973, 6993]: -1.2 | 24.7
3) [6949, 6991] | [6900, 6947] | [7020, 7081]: -0.7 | 25.3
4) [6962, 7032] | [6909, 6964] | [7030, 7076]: -0.8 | 25.7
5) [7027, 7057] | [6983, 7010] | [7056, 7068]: -0.9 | 25.9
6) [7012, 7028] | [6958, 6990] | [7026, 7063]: 0.1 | 26.2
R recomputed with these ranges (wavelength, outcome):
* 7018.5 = 25.26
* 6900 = 22.51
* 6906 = 25.87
